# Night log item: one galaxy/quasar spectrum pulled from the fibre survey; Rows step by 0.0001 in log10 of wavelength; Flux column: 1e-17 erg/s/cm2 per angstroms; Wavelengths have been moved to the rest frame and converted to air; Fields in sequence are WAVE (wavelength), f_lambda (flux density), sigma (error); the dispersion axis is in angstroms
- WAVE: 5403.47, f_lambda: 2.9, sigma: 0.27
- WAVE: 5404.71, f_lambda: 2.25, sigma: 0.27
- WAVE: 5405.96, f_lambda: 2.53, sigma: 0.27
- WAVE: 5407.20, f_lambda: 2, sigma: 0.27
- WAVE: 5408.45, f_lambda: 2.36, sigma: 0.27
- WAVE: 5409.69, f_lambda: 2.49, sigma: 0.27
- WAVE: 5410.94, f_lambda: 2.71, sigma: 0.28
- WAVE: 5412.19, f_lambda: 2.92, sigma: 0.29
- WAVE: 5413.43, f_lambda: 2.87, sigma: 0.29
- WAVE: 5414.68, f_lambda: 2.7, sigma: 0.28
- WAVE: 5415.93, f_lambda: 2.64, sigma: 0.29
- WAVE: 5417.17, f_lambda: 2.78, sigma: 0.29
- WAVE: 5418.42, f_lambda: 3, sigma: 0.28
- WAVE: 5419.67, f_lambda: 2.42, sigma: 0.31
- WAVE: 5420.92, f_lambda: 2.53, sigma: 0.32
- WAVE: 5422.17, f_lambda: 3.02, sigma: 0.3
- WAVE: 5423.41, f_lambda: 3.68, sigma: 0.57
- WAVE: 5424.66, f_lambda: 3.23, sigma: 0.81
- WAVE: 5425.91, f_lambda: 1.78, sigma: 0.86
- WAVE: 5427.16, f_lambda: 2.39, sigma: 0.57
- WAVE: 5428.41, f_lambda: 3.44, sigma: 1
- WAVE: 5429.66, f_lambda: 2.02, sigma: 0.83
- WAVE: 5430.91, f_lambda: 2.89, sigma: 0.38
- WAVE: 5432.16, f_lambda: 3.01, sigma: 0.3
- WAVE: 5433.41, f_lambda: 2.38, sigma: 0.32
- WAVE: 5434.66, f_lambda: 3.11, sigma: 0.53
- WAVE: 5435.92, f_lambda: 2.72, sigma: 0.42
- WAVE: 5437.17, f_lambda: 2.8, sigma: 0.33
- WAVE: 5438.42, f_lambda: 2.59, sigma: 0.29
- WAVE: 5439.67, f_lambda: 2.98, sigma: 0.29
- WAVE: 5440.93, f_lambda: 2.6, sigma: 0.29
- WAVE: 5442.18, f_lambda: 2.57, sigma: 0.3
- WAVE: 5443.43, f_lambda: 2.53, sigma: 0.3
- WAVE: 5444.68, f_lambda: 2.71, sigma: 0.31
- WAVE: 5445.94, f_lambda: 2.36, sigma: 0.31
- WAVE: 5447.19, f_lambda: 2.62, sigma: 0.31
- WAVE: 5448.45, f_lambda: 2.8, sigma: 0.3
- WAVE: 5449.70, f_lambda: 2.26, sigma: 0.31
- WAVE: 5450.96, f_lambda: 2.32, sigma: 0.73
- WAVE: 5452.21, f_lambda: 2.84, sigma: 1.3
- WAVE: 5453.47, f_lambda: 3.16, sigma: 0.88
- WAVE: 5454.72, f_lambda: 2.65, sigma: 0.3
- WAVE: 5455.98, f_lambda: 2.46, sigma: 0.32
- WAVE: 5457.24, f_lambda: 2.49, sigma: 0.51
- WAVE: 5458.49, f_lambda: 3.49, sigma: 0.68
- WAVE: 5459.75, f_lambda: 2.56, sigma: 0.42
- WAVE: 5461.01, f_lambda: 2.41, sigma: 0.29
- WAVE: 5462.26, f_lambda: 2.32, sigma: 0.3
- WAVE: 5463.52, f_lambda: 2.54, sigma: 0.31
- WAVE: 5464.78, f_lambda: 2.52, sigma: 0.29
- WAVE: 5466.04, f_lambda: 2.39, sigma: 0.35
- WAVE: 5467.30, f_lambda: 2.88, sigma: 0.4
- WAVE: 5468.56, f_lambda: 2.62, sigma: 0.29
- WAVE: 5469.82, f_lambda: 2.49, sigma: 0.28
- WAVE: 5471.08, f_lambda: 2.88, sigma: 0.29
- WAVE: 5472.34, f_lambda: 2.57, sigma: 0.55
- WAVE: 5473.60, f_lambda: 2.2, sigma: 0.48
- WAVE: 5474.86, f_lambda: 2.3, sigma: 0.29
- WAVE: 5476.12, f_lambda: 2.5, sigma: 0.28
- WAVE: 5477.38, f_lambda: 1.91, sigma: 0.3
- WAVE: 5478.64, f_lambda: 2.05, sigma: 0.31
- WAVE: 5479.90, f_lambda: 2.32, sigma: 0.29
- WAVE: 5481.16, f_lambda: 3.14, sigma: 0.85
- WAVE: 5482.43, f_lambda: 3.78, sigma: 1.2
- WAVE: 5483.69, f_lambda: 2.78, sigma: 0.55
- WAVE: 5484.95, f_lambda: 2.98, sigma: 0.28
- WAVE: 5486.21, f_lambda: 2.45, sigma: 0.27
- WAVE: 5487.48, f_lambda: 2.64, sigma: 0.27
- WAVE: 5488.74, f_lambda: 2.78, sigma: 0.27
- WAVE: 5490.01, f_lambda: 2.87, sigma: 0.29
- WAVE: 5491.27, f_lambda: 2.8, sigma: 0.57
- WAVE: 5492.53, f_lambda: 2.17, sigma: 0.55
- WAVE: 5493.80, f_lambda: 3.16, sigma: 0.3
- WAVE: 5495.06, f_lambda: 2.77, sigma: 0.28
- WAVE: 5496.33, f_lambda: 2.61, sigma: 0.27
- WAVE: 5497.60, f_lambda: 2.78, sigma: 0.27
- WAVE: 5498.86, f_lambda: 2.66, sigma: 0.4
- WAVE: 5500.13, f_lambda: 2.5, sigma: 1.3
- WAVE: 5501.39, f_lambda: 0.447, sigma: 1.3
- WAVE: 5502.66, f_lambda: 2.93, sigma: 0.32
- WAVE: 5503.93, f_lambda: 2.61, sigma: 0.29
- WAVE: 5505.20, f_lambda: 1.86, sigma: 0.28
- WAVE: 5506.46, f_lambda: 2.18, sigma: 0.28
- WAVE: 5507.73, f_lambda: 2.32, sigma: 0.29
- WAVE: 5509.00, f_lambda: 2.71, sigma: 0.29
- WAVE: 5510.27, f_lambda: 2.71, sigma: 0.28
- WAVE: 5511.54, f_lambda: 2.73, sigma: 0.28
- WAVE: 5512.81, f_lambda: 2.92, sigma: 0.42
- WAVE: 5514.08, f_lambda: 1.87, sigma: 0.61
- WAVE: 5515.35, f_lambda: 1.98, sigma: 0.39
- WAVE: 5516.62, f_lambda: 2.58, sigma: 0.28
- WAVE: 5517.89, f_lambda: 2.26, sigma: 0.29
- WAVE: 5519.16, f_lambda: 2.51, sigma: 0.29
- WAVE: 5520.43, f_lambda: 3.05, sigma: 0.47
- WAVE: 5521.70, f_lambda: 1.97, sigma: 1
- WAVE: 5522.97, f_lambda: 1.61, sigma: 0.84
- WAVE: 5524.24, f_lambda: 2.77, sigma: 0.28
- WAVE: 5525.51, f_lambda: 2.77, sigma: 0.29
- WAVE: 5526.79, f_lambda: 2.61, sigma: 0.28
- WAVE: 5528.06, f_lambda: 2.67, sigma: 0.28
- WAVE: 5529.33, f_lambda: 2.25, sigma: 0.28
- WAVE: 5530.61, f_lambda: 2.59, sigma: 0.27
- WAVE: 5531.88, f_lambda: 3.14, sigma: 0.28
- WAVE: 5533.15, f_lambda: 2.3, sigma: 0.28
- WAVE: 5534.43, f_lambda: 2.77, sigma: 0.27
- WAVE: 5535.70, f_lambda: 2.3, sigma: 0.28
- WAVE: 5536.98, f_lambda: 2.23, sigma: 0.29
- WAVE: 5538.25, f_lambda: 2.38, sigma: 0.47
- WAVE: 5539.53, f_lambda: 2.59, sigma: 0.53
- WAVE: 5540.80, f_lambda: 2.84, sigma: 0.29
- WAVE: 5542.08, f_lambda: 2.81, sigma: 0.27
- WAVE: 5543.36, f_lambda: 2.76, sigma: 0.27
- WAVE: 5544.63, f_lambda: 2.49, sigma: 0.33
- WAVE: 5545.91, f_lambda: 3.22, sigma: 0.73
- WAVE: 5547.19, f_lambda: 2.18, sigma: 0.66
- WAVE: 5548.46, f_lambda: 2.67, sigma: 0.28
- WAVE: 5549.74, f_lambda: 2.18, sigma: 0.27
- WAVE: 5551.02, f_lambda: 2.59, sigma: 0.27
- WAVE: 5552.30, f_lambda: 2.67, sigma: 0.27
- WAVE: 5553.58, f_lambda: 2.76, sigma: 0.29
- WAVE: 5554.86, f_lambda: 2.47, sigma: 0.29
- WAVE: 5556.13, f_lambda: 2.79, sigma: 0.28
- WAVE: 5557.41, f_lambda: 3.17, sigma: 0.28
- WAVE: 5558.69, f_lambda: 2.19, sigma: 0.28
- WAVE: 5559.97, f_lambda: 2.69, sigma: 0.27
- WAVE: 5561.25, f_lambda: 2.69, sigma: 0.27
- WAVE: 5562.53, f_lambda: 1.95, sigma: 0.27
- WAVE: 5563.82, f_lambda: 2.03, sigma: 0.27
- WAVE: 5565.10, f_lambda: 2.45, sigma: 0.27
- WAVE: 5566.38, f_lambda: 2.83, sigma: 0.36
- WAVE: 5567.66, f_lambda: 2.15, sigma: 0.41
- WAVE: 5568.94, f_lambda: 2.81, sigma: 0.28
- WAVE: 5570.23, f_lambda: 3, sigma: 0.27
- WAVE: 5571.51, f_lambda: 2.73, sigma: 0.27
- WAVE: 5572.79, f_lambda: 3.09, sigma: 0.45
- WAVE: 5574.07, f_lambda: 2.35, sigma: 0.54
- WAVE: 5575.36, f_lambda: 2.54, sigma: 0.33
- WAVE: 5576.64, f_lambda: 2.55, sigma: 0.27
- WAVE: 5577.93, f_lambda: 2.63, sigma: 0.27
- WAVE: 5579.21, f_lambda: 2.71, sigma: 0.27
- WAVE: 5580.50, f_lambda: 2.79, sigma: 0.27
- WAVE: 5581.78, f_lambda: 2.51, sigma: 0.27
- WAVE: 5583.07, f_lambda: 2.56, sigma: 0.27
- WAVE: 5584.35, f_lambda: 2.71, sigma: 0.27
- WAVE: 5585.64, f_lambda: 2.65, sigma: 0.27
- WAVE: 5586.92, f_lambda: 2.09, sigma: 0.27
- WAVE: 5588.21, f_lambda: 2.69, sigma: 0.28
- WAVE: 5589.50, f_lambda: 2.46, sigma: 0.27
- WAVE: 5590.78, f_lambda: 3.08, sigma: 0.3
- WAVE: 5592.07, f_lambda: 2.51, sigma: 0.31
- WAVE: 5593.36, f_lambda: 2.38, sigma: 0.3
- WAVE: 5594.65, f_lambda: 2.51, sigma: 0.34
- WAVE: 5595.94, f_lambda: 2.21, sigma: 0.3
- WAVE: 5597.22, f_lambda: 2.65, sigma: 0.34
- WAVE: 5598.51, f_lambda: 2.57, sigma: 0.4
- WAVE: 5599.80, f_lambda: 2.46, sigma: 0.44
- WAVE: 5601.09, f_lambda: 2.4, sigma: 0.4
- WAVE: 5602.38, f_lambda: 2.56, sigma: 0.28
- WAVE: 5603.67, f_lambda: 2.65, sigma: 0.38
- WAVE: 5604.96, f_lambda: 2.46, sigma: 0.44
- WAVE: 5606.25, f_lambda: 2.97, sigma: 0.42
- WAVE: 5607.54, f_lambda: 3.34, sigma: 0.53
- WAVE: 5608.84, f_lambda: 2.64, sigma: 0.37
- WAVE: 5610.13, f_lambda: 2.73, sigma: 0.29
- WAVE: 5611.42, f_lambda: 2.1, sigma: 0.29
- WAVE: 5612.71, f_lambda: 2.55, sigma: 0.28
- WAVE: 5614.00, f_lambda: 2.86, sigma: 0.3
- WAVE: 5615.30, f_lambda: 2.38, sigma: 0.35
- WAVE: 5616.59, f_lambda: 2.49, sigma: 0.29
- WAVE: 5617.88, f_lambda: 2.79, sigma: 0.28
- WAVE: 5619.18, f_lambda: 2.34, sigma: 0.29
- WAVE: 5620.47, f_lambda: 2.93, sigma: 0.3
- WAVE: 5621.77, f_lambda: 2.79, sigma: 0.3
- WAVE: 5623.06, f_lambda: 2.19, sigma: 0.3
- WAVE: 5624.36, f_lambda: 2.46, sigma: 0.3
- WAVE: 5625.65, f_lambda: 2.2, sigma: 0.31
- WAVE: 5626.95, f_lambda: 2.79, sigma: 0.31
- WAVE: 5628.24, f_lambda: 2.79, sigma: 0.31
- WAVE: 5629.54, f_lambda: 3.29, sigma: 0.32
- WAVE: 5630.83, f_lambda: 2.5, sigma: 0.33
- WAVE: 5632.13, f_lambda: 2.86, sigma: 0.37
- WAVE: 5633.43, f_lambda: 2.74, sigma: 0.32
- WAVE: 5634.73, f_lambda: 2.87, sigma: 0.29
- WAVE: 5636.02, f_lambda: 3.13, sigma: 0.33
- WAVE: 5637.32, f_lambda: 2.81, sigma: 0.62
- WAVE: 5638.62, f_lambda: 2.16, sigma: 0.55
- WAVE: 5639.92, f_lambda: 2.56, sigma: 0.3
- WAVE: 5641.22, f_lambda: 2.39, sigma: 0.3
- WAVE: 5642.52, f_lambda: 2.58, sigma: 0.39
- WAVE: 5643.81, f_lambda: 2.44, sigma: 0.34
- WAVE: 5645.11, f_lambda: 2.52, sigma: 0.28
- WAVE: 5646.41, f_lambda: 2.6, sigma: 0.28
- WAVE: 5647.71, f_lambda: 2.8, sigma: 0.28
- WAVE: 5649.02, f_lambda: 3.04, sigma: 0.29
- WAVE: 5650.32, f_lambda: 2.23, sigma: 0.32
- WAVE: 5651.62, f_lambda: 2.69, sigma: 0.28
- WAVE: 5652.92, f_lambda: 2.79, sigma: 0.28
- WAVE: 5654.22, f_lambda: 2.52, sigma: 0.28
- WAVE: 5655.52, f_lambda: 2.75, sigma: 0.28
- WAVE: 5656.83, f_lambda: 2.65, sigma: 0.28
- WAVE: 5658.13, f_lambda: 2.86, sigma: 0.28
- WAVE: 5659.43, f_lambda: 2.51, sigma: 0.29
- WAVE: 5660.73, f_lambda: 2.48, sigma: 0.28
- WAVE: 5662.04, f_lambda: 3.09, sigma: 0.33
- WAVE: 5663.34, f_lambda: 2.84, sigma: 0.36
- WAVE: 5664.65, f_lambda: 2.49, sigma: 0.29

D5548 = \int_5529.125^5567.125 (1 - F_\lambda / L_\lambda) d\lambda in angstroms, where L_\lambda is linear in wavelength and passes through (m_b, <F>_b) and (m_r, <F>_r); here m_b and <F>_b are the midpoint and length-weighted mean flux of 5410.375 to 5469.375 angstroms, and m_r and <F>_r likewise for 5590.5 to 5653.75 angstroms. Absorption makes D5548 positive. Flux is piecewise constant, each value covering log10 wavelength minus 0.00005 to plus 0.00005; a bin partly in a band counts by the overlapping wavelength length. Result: 1.2 angstroms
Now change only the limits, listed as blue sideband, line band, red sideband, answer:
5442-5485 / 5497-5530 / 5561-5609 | 2.59 angstroms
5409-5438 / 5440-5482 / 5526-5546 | 2.18 angstroms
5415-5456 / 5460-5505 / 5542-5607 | 1.87 angstroms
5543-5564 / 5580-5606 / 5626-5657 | 0.69 angstroms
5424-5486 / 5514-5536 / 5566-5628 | 1.33 angstroms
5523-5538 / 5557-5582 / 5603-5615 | 0.23 angstroms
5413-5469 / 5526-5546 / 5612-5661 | 0.45 angstroms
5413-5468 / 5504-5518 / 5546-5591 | 1.30 angstroms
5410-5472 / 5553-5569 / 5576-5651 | 0.68 angstroms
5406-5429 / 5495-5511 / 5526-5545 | 1.47 angstroms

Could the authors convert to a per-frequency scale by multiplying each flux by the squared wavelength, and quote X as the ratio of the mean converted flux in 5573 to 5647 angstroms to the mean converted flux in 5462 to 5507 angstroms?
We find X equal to 1.07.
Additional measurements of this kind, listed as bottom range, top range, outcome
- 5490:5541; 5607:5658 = 1.12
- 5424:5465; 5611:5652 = 1.06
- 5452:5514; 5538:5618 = 1.04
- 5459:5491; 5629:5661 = 1.09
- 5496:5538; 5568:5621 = 1.11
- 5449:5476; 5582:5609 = 1.05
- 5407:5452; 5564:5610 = 1.03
